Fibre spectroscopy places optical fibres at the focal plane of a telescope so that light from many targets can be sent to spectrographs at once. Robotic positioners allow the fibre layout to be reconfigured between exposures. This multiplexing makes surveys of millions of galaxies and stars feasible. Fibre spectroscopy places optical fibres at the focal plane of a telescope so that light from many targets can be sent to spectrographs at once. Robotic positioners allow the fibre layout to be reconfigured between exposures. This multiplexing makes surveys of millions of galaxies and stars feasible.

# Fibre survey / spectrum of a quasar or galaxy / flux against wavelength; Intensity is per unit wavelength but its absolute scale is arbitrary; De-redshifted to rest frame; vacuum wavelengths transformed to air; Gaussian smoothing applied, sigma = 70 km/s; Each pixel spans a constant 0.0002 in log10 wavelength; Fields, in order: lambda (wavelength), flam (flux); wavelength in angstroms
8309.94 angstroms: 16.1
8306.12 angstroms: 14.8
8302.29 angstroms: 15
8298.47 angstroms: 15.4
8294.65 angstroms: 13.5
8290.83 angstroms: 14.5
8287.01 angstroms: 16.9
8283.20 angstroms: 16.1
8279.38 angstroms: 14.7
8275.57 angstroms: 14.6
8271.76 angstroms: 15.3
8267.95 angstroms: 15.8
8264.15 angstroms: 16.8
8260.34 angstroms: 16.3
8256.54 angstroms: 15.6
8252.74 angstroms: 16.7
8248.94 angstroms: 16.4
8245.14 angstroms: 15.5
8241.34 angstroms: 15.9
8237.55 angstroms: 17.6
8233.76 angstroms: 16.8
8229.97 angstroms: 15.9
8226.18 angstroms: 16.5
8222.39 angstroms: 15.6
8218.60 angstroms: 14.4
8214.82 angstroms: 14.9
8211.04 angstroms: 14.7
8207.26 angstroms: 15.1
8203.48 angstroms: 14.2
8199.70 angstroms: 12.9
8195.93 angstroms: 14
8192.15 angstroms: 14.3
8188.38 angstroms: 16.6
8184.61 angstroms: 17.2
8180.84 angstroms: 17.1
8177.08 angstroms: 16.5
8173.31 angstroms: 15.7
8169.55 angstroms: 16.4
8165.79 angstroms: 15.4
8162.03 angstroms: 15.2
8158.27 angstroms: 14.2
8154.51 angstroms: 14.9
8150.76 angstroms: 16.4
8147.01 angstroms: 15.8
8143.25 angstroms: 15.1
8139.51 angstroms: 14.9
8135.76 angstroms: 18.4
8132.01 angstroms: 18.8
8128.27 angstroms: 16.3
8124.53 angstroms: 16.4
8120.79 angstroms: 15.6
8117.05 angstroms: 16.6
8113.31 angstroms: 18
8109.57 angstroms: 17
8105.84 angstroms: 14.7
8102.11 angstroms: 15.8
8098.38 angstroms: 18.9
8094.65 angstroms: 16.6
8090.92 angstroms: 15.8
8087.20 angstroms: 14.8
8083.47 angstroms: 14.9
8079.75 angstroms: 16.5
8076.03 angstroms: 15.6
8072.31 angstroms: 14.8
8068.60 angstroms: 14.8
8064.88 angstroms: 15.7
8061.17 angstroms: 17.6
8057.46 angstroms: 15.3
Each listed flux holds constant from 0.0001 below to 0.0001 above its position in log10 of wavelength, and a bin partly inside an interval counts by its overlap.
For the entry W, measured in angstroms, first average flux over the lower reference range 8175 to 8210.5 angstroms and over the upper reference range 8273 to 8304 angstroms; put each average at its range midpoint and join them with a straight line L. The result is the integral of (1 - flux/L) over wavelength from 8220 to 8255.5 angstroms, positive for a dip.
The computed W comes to -2.5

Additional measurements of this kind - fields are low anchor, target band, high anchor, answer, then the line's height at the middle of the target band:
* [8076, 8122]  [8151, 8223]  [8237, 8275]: 4.1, 16.2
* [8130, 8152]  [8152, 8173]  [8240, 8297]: 1.4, 16.4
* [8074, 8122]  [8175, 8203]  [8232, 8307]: 0.9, 16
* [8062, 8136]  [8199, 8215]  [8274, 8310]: 1.2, 15.6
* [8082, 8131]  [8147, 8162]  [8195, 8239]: 0.6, 15.8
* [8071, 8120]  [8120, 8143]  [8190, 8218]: -1.7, 15.5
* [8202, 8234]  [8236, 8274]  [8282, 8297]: -2.3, 15.2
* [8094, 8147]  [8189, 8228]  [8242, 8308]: 3.1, 16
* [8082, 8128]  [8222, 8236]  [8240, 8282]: -0.4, 15.9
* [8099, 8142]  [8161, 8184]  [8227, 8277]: 0.4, 16.4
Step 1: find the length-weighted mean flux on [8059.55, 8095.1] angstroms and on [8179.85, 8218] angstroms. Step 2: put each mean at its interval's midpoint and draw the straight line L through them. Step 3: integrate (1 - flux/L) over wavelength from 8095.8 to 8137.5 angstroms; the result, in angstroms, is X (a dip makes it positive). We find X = -4.0 angstroms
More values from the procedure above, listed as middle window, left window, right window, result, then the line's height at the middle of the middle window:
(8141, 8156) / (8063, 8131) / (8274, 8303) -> 0.25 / 15.8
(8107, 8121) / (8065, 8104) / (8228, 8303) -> -0.89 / 15.8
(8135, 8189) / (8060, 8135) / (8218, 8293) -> 0.69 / 16.1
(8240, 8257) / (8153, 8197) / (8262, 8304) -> -0.68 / 15.4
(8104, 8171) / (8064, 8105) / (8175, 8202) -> -1.99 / 15.6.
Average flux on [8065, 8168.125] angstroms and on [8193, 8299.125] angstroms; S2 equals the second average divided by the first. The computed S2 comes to 0.96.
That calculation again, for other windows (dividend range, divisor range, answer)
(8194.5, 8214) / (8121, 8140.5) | 0.84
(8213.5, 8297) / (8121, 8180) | 0.98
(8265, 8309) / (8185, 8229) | 1.02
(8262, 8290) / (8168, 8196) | 0.98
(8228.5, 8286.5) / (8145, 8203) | 1.04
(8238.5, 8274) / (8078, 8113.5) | 0.99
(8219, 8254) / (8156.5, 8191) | 1.01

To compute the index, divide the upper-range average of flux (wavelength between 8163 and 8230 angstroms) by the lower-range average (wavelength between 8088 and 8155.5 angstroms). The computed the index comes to 0.9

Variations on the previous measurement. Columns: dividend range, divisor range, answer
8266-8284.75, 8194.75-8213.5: 1.08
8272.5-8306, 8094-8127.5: 0.91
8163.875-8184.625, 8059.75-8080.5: 1.03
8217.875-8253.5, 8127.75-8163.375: 1.01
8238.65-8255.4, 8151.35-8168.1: 1.07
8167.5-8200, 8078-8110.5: 0.98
